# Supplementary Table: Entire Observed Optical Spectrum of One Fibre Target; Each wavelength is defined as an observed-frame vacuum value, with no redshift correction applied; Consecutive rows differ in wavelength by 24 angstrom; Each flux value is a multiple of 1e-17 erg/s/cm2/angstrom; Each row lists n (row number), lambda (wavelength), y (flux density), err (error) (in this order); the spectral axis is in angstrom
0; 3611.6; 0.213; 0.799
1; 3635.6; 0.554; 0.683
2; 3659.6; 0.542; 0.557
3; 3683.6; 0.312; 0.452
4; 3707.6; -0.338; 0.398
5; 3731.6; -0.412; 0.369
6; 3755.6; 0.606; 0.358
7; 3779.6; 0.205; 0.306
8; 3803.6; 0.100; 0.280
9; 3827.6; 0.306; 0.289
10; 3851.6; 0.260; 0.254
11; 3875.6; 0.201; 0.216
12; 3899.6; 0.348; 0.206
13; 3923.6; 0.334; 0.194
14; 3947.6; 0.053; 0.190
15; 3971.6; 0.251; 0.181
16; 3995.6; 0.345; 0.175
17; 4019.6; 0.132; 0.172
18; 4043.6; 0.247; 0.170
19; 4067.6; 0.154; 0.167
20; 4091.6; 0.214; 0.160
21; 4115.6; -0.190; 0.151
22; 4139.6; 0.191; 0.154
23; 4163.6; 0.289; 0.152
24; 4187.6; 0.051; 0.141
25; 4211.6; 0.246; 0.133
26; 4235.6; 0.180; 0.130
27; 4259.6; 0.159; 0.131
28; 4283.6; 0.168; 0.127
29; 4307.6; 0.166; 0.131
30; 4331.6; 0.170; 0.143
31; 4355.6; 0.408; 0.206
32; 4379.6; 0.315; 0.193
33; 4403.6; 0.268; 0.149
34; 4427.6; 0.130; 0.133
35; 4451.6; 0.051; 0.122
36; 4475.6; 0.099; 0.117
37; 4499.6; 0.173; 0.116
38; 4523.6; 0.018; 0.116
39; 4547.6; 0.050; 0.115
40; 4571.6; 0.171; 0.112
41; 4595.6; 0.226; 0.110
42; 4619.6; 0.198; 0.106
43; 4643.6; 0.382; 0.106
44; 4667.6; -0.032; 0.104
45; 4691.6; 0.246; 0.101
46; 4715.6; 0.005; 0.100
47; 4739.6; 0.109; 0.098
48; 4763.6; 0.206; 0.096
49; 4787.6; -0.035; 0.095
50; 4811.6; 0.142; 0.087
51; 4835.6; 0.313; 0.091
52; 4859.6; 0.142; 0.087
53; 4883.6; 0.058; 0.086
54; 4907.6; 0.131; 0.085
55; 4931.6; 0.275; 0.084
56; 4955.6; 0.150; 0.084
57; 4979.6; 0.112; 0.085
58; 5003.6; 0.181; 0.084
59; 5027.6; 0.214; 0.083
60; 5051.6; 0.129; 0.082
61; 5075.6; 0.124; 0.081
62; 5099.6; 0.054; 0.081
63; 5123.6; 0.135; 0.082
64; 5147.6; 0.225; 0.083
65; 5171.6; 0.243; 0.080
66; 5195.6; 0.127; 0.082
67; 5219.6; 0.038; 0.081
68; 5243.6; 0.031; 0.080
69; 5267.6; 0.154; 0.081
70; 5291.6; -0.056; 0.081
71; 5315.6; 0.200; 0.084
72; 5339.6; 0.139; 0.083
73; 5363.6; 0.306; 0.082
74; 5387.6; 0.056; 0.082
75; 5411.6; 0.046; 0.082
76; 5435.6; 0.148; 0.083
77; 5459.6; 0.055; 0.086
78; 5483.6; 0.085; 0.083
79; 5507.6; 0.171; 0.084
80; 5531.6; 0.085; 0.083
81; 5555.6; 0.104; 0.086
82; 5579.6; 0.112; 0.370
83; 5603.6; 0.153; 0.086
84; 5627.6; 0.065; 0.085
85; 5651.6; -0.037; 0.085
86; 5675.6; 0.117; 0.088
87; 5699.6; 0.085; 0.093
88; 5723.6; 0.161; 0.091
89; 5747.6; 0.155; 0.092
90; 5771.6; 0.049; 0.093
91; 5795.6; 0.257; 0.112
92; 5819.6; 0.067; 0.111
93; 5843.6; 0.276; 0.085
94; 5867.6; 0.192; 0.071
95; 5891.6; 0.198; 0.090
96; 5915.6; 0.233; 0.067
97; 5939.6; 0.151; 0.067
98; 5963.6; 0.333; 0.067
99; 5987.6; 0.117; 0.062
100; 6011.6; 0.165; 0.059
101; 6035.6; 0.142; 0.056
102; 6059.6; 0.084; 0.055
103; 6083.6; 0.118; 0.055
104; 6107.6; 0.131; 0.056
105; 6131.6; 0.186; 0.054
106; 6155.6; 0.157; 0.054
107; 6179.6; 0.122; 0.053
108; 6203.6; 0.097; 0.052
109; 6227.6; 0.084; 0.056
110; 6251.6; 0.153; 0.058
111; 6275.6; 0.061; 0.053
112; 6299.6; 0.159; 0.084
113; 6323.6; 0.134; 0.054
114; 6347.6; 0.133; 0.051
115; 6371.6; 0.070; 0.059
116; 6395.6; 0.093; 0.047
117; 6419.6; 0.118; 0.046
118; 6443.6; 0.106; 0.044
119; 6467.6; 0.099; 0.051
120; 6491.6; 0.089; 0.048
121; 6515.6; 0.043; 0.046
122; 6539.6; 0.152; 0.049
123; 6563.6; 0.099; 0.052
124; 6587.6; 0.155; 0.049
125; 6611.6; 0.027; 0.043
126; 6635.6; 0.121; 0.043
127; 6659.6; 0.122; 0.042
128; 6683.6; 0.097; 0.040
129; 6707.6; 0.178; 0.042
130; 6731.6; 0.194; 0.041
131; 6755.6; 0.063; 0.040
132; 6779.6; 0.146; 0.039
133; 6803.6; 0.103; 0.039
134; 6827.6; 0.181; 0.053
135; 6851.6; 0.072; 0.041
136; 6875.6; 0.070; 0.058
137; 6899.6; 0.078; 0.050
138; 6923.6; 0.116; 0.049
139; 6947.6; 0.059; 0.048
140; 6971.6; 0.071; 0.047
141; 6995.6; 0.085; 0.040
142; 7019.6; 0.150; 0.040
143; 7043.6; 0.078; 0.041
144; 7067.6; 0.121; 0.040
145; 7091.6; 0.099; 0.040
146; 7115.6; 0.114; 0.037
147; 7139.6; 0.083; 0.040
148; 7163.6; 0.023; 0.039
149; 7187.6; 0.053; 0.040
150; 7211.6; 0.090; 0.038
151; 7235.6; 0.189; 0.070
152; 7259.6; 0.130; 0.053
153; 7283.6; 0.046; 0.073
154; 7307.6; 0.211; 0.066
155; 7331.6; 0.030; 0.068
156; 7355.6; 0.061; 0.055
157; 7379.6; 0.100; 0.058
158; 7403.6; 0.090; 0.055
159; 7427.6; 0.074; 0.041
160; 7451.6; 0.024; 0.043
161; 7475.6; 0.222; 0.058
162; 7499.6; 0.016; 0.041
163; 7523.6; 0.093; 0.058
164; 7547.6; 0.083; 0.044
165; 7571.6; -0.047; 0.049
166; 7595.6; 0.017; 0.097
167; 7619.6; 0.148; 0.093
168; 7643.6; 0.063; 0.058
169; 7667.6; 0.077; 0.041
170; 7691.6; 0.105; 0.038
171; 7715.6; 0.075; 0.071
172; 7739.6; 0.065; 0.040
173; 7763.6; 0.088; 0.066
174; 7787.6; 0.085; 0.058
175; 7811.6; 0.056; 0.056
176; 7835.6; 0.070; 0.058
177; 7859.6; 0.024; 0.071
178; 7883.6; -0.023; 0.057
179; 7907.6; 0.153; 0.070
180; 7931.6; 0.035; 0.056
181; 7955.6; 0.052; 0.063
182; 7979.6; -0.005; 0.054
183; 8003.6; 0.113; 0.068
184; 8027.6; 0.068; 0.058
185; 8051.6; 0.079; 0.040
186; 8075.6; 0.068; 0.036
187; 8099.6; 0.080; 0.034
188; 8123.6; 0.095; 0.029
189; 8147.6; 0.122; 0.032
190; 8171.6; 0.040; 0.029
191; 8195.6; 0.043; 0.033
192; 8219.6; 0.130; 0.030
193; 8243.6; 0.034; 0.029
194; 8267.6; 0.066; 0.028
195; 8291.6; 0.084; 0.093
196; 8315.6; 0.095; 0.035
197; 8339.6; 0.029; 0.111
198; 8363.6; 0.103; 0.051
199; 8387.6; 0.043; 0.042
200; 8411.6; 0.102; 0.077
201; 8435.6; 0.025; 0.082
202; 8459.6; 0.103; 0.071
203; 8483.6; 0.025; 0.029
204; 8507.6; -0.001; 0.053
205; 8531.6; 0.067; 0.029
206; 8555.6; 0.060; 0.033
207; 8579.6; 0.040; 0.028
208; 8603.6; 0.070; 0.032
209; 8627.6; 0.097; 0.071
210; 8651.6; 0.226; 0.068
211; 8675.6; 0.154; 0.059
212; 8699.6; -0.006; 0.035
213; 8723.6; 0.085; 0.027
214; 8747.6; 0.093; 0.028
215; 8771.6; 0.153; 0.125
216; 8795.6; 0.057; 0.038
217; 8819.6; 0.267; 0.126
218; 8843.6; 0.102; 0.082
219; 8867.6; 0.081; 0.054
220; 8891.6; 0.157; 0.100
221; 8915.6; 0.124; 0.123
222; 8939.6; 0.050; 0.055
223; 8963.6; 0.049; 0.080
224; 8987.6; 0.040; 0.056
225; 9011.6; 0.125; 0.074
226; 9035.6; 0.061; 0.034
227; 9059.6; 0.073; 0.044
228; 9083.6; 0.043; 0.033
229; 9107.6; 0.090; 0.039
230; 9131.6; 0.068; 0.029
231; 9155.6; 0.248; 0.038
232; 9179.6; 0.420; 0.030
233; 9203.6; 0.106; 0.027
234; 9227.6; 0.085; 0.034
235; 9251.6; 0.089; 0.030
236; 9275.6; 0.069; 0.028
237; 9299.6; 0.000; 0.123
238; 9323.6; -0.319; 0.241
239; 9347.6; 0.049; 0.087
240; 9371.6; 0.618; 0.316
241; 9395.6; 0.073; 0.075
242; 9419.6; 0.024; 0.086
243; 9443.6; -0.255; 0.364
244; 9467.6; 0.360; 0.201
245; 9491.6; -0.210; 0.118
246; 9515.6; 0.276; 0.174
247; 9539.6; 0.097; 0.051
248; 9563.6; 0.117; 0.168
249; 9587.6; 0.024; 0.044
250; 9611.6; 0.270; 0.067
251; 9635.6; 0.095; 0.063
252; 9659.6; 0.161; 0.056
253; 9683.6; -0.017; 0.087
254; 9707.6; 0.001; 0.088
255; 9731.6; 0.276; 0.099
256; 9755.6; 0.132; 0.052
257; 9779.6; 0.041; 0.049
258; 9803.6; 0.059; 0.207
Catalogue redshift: 1.459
